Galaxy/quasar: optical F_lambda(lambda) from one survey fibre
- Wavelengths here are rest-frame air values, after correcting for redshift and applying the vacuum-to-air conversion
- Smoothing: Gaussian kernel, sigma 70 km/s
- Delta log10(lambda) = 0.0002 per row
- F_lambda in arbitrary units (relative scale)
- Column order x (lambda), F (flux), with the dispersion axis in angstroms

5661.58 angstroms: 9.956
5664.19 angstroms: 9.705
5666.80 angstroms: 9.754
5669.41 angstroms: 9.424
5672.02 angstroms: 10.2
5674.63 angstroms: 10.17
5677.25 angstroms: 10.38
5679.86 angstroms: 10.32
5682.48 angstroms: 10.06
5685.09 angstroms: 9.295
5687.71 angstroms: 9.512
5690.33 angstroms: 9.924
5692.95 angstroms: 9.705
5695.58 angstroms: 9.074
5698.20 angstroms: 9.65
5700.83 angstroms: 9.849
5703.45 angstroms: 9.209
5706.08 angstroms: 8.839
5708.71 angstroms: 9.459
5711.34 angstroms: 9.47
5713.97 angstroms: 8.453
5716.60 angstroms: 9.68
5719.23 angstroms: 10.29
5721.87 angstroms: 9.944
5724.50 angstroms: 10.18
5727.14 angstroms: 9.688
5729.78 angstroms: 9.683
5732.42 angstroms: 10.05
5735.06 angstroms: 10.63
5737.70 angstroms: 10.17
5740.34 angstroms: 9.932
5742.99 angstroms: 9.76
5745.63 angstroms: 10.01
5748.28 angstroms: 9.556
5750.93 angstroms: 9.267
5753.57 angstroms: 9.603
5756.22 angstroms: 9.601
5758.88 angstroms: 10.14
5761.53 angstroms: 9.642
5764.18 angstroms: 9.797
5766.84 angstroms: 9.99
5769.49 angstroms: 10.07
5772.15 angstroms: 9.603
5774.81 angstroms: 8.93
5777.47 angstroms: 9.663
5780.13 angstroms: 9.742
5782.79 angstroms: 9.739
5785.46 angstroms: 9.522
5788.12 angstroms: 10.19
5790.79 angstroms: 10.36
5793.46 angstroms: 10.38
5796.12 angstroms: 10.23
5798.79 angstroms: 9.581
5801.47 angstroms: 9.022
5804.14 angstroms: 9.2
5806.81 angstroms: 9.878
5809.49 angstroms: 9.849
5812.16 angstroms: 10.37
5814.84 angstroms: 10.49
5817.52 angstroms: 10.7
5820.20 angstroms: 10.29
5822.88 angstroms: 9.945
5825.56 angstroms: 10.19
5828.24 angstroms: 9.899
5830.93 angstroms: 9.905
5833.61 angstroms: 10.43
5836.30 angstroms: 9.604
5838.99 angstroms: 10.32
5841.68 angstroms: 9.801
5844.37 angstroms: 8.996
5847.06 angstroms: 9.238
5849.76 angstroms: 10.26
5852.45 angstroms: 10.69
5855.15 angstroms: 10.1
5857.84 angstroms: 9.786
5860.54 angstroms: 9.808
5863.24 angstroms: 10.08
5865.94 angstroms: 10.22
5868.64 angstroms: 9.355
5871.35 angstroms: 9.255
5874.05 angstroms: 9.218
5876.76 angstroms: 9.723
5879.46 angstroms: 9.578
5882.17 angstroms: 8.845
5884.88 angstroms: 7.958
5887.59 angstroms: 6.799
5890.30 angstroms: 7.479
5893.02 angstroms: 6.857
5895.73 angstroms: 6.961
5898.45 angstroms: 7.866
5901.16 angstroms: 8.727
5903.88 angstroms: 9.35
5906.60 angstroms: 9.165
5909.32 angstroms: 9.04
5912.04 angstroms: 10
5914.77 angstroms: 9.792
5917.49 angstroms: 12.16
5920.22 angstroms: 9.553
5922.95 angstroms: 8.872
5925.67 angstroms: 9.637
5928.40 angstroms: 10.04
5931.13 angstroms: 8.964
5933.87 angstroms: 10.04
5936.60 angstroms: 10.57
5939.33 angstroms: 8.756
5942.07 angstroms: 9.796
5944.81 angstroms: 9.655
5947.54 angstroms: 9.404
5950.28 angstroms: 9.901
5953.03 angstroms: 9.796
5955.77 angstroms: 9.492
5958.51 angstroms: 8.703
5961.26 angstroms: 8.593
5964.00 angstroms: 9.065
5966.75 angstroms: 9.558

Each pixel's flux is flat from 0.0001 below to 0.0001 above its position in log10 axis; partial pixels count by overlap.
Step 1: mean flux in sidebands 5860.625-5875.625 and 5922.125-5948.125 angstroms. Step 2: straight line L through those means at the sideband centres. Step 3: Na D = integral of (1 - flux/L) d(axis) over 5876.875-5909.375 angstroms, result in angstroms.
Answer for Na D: 4.7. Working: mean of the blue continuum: 9.64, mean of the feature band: 8.24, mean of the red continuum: 9.6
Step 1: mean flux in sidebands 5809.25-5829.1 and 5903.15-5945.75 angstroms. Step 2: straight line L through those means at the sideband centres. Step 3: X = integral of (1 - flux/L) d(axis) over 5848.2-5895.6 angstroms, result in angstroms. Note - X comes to 4.1 angstroms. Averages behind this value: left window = 10.2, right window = 9.72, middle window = 9.12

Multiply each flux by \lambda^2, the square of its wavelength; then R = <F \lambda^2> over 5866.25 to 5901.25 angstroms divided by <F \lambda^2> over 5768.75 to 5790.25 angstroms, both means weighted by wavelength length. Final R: 0.90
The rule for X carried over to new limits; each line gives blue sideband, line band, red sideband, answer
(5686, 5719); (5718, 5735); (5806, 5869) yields -0.87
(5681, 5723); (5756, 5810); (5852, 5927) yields -2.33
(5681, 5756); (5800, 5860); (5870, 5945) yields -3.99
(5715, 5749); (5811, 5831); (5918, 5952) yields -0.84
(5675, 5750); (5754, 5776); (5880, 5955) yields -0.31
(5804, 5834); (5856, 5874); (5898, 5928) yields 0.21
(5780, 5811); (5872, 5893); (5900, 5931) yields 2.73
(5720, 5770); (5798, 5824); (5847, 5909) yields -1.36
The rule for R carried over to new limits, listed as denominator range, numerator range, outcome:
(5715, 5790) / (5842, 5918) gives 0.97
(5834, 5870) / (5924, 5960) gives 1.00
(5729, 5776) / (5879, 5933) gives 0.96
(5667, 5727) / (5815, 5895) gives 1.03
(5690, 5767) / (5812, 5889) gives 1.04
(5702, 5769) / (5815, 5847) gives 1.06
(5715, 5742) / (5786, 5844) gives 1.03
